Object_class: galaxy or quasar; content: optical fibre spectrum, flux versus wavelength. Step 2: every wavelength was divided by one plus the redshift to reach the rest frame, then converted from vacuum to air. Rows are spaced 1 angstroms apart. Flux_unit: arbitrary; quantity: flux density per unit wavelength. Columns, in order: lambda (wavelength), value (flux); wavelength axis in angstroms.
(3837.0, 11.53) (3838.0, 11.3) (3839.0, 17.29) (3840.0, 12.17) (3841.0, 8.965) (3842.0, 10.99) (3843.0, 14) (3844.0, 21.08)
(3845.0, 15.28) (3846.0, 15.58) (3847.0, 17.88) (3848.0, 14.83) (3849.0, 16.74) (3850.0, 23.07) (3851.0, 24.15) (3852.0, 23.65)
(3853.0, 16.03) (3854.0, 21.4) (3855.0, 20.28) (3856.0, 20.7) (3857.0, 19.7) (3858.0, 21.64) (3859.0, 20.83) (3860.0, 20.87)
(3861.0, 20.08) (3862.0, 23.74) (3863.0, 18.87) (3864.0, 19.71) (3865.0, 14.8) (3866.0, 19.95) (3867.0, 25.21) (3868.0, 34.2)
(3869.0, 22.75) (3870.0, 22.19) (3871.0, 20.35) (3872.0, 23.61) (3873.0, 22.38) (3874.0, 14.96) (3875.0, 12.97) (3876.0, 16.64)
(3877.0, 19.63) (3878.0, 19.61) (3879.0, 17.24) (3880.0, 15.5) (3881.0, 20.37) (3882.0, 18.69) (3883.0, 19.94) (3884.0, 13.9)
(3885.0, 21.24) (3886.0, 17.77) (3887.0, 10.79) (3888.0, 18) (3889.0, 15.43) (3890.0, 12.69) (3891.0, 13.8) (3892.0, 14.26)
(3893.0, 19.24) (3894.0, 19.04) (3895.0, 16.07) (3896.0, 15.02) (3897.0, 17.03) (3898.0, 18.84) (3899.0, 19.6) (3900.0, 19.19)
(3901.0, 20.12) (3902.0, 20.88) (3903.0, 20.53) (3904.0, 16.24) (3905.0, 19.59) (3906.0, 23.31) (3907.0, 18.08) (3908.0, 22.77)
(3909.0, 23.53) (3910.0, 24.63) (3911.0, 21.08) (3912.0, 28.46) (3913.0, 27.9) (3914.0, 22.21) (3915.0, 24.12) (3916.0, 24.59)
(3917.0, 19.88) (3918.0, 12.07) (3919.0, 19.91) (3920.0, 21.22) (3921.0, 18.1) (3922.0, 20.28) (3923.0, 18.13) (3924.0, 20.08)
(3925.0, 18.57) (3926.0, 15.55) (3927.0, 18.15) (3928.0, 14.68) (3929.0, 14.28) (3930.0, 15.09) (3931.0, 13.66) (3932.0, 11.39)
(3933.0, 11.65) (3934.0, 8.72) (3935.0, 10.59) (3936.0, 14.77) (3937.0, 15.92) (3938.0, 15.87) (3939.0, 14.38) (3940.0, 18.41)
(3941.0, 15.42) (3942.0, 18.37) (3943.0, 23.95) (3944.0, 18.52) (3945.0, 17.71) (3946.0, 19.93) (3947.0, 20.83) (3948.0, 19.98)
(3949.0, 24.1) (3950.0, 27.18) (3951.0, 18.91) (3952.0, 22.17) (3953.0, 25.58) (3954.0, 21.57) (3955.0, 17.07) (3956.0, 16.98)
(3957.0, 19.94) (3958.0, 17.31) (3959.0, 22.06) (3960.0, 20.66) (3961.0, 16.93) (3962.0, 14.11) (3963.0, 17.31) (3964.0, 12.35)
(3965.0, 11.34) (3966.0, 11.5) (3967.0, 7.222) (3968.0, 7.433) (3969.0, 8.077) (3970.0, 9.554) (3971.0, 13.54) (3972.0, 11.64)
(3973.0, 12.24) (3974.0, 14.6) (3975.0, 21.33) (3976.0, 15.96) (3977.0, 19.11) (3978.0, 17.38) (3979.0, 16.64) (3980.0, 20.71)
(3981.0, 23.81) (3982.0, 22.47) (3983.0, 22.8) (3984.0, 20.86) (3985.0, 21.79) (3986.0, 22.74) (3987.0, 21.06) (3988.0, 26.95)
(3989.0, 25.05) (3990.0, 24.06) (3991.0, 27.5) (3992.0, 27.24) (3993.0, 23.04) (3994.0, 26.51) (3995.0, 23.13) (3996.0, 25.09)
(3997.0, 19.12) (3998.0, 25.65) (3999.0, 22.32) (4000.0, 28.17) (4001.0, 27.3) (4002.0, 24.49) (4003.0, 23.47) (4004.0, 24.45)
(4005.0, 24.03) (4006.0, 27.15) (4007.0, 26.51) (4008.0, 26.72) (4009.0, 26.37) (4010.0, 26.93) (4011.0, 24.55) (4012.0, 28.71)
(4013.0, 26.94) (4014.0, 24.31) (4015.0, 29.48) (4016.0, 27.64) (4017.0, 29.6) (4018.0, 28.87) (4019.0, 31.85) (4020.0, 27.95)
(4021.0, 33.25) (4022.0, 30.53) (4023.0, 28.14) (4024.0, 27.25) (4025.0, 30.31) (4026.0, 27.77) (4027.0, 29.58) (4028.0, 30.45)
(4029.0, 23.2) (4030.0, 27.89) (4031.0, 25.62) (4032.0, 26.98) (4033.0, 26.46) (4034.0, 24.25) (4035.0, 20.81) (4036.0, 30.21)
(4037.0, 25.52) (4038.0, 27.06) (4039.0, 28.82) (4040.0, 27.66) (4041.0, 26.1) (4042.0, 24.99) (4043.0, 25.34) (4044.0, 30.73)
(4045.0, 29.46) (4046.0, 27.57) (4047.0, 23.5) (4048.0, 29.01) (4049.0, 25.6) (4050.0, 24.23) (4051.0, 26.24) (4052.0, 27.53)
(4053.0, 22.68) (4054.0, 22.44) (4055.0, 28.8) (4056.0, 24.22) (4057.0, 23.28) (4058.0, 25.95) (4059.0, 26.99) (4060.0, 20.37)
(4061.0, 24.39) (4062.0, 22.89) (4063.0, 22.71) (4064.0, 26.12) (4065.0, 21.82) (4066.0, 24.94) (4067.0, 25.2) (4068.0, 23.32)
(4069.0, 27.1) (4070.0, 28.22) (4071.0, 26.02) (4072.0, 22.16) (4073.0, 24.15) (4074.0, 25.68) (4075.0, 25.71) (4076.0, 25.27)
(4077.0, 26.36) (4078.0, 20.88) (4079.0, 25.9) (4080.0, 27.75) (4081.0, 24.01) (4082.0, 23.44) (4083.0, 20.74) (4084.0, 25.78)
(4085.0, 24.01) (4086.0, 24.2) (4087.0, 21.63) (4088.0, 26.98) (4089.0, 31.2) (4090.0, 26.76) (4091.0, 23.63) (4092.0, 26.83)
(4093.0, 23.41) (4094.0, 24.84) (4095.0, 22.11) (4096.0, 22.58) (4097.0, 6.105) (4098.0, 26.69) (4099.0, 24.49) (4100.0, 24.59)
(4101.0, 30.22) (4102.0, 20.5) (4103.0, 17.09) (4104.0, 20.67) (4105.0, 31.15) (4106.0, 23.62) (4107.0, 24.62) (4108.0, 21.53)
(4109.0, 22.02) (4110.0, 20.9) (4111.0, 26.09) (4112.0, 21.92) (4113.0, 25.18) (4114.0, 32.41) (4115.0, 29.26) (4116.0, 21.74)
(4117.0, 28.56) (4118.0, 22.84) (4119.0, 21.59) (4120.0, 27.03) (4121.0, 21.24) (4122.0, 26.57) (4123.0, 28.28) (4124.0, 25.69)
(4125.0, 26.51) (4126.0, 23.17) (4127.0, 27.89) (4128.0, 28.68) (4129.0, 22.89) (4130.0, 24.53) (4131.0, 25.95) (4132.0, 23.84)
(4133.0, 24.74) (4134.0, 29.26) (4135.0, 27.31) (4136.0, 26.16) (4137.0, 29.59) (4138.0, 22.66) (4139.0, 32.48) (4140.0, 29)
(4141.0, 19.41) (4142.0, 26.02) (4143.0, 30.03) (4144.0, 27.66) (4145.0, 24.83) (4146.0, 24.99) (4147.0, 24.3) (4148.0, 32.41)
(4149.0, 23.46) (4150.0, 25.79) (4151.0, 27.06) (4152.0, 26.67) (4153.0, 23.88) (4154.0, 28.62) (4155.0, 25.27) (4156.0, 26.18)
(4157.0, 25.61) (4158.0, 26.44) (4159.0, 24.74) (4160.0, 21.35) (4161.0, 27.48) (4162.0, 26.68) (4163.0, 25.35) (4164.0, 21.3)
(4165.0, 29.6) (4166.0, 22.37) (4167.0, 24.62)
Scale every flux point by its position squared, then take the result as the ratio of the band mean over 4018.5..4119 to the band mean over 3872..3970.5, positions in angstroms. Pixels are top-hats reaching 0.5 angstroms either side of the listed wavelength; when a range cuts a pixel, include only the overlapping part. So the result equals 1.53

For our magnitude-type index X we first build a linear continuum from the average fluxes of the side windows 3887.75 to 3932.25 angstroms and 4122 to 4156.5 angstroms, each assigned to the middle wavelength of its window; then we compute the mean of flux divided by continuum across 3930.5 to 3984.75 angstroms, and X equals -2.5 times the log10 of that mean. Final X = 0.20 mag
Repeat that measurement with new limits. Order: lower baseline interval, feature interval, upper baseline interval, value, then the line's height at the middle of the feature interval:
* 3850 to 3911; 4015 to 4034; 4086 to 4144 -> -0.24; 22.8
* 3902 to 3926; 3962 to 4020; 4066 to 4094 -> 0.06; 22.9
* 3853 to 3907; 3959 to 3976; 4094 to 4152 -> 0.49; 21.2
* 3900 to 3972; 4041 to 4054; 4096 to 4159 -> -0.18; 22.2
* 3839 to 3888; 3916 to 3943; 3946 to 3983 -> 0.10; 17.9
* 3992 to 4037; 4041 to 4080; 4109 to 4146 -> 0.04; 26.3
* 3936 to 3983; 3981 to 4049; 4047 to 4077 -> -0.22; 21.5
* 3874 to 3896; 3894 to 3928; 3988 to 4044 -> -0.08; 18.7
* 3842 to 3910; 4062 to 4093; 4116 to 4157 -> -0.02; 24.4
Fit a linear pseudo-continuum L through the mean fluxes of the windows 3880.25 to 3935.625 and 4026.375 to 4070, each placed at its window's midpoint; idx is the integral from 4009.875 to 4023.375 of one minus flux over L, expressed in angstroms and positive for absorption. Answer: -2.5 angstroms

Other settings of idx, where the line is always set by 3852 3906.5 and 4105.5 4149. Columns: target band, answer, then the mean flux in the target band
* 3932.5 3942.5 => 3.0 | 14.4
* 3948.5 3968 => 3.0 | 17.8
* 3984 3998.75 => -1.3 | 24.1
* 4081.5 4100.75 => 0.7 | 23.8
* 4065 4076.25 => -0.4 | 25.1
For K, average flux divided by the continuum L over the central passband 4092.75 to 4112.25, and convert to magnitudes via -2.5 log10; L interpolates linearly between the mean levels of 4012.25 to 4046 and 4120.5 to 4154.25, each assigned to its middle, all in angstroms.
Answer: 0.17 mag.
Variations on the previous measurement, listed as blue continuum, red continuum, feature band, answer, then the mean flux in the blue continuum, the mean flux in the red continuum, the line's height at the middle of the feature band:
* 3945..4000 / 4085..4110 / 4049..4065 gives -0.107 mag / 19.4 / 23.6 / 22.2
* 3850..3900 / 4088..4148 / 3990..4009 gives -0.134 mag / 19.1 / 25.1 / 22.2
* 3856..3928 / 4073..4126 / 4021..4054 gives -0.176 mag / 19.5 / 24.4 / 22.9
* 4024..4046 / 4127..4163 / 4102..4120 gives 0.099 mag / 27.1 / 26.2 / 26.5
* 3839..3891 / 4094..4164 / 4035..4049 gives -0.178 mag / 18.6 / 25.1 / 23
